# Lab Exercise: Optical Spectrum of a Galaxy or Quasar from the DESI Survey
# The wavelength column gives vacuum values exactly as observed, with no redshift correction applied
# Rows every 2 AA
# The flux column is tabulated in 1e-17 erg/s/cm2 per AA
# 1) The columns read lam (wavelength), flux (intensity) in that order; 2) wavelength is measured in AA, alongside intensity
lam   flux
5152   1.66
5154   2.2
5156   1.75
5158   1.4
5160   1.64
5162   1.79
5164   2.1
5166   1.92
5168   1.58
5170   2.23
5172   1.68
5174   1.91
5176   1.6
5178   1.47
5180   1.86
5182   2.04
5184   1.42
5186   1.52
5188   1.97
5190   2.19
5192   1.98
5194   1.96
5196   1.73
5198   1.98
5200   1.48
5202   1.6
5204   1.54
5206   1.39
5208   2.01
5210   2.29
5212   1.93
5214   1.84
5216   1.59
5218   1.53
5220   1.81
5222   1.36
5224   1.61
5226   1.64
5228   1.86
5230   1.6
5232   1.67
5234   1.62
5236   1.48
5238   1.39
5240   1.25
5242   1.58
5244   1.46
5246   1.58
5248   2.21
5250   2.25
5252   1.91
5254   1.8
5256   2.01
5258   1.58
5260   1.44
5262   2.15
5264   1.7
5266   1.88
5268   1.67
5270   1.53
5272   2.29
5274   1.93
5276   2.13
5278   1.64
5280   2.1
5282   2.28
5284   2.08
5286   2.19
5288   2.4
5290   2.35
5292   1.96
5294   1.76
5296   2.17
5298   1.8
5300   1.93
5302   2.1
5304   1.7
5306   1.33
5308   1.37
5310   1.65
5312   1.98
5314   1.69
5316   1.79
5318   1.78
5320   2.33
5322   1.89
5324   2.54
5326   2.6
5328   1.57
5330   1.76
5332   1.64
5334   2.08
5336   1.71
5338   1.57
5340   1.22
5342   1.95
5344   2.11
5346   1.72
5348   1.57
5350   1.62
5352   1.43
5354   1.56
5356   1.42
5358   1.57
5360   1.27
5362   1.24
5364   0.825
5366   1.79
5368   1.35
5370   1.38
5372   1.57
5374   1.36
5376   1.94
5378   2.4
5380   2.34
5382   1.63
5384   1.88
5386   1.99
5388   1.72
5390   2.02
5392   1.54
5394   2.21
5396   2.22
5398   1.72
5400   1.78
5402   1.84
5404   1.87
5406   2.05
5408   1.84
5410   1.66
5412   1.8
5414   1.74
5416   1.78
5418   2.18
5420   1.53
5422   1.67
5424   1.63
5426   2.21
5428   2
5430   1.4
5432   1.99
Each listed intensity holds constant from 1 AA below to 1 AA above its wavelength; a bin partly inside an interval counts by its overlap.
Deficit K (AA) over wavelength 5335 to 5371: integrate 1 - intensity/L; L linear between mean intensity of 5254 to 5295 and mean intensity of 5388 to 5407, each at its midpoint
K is 7.6 AA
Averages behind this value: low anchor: 1.95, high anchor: 1.91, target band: 1.52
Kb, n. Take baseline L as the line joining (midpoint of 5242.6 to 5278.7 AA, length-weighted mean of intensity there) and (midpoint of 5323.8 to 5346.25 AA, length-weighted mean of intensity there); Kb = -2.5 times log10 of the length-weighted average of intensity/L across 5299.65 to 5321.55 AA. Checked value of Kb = 0.04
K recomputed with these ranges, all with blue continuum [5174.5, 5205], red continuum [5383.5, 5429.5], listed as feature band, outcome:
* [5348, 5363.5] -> 3.4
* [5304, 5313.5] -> 1.1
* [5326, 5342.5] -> 0.8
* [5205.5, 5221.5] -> -0.3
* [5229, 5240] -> 1.6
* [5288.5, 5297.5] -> -1.3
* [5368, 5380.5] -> 0.5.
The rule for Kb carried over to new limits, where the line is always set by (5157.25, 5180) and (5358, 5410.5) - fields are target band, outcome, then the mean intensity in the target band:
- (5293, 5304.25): -0.101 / 1.92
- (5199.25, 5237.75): 0.056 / 1.67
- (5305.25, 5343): -0.040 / 1.82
